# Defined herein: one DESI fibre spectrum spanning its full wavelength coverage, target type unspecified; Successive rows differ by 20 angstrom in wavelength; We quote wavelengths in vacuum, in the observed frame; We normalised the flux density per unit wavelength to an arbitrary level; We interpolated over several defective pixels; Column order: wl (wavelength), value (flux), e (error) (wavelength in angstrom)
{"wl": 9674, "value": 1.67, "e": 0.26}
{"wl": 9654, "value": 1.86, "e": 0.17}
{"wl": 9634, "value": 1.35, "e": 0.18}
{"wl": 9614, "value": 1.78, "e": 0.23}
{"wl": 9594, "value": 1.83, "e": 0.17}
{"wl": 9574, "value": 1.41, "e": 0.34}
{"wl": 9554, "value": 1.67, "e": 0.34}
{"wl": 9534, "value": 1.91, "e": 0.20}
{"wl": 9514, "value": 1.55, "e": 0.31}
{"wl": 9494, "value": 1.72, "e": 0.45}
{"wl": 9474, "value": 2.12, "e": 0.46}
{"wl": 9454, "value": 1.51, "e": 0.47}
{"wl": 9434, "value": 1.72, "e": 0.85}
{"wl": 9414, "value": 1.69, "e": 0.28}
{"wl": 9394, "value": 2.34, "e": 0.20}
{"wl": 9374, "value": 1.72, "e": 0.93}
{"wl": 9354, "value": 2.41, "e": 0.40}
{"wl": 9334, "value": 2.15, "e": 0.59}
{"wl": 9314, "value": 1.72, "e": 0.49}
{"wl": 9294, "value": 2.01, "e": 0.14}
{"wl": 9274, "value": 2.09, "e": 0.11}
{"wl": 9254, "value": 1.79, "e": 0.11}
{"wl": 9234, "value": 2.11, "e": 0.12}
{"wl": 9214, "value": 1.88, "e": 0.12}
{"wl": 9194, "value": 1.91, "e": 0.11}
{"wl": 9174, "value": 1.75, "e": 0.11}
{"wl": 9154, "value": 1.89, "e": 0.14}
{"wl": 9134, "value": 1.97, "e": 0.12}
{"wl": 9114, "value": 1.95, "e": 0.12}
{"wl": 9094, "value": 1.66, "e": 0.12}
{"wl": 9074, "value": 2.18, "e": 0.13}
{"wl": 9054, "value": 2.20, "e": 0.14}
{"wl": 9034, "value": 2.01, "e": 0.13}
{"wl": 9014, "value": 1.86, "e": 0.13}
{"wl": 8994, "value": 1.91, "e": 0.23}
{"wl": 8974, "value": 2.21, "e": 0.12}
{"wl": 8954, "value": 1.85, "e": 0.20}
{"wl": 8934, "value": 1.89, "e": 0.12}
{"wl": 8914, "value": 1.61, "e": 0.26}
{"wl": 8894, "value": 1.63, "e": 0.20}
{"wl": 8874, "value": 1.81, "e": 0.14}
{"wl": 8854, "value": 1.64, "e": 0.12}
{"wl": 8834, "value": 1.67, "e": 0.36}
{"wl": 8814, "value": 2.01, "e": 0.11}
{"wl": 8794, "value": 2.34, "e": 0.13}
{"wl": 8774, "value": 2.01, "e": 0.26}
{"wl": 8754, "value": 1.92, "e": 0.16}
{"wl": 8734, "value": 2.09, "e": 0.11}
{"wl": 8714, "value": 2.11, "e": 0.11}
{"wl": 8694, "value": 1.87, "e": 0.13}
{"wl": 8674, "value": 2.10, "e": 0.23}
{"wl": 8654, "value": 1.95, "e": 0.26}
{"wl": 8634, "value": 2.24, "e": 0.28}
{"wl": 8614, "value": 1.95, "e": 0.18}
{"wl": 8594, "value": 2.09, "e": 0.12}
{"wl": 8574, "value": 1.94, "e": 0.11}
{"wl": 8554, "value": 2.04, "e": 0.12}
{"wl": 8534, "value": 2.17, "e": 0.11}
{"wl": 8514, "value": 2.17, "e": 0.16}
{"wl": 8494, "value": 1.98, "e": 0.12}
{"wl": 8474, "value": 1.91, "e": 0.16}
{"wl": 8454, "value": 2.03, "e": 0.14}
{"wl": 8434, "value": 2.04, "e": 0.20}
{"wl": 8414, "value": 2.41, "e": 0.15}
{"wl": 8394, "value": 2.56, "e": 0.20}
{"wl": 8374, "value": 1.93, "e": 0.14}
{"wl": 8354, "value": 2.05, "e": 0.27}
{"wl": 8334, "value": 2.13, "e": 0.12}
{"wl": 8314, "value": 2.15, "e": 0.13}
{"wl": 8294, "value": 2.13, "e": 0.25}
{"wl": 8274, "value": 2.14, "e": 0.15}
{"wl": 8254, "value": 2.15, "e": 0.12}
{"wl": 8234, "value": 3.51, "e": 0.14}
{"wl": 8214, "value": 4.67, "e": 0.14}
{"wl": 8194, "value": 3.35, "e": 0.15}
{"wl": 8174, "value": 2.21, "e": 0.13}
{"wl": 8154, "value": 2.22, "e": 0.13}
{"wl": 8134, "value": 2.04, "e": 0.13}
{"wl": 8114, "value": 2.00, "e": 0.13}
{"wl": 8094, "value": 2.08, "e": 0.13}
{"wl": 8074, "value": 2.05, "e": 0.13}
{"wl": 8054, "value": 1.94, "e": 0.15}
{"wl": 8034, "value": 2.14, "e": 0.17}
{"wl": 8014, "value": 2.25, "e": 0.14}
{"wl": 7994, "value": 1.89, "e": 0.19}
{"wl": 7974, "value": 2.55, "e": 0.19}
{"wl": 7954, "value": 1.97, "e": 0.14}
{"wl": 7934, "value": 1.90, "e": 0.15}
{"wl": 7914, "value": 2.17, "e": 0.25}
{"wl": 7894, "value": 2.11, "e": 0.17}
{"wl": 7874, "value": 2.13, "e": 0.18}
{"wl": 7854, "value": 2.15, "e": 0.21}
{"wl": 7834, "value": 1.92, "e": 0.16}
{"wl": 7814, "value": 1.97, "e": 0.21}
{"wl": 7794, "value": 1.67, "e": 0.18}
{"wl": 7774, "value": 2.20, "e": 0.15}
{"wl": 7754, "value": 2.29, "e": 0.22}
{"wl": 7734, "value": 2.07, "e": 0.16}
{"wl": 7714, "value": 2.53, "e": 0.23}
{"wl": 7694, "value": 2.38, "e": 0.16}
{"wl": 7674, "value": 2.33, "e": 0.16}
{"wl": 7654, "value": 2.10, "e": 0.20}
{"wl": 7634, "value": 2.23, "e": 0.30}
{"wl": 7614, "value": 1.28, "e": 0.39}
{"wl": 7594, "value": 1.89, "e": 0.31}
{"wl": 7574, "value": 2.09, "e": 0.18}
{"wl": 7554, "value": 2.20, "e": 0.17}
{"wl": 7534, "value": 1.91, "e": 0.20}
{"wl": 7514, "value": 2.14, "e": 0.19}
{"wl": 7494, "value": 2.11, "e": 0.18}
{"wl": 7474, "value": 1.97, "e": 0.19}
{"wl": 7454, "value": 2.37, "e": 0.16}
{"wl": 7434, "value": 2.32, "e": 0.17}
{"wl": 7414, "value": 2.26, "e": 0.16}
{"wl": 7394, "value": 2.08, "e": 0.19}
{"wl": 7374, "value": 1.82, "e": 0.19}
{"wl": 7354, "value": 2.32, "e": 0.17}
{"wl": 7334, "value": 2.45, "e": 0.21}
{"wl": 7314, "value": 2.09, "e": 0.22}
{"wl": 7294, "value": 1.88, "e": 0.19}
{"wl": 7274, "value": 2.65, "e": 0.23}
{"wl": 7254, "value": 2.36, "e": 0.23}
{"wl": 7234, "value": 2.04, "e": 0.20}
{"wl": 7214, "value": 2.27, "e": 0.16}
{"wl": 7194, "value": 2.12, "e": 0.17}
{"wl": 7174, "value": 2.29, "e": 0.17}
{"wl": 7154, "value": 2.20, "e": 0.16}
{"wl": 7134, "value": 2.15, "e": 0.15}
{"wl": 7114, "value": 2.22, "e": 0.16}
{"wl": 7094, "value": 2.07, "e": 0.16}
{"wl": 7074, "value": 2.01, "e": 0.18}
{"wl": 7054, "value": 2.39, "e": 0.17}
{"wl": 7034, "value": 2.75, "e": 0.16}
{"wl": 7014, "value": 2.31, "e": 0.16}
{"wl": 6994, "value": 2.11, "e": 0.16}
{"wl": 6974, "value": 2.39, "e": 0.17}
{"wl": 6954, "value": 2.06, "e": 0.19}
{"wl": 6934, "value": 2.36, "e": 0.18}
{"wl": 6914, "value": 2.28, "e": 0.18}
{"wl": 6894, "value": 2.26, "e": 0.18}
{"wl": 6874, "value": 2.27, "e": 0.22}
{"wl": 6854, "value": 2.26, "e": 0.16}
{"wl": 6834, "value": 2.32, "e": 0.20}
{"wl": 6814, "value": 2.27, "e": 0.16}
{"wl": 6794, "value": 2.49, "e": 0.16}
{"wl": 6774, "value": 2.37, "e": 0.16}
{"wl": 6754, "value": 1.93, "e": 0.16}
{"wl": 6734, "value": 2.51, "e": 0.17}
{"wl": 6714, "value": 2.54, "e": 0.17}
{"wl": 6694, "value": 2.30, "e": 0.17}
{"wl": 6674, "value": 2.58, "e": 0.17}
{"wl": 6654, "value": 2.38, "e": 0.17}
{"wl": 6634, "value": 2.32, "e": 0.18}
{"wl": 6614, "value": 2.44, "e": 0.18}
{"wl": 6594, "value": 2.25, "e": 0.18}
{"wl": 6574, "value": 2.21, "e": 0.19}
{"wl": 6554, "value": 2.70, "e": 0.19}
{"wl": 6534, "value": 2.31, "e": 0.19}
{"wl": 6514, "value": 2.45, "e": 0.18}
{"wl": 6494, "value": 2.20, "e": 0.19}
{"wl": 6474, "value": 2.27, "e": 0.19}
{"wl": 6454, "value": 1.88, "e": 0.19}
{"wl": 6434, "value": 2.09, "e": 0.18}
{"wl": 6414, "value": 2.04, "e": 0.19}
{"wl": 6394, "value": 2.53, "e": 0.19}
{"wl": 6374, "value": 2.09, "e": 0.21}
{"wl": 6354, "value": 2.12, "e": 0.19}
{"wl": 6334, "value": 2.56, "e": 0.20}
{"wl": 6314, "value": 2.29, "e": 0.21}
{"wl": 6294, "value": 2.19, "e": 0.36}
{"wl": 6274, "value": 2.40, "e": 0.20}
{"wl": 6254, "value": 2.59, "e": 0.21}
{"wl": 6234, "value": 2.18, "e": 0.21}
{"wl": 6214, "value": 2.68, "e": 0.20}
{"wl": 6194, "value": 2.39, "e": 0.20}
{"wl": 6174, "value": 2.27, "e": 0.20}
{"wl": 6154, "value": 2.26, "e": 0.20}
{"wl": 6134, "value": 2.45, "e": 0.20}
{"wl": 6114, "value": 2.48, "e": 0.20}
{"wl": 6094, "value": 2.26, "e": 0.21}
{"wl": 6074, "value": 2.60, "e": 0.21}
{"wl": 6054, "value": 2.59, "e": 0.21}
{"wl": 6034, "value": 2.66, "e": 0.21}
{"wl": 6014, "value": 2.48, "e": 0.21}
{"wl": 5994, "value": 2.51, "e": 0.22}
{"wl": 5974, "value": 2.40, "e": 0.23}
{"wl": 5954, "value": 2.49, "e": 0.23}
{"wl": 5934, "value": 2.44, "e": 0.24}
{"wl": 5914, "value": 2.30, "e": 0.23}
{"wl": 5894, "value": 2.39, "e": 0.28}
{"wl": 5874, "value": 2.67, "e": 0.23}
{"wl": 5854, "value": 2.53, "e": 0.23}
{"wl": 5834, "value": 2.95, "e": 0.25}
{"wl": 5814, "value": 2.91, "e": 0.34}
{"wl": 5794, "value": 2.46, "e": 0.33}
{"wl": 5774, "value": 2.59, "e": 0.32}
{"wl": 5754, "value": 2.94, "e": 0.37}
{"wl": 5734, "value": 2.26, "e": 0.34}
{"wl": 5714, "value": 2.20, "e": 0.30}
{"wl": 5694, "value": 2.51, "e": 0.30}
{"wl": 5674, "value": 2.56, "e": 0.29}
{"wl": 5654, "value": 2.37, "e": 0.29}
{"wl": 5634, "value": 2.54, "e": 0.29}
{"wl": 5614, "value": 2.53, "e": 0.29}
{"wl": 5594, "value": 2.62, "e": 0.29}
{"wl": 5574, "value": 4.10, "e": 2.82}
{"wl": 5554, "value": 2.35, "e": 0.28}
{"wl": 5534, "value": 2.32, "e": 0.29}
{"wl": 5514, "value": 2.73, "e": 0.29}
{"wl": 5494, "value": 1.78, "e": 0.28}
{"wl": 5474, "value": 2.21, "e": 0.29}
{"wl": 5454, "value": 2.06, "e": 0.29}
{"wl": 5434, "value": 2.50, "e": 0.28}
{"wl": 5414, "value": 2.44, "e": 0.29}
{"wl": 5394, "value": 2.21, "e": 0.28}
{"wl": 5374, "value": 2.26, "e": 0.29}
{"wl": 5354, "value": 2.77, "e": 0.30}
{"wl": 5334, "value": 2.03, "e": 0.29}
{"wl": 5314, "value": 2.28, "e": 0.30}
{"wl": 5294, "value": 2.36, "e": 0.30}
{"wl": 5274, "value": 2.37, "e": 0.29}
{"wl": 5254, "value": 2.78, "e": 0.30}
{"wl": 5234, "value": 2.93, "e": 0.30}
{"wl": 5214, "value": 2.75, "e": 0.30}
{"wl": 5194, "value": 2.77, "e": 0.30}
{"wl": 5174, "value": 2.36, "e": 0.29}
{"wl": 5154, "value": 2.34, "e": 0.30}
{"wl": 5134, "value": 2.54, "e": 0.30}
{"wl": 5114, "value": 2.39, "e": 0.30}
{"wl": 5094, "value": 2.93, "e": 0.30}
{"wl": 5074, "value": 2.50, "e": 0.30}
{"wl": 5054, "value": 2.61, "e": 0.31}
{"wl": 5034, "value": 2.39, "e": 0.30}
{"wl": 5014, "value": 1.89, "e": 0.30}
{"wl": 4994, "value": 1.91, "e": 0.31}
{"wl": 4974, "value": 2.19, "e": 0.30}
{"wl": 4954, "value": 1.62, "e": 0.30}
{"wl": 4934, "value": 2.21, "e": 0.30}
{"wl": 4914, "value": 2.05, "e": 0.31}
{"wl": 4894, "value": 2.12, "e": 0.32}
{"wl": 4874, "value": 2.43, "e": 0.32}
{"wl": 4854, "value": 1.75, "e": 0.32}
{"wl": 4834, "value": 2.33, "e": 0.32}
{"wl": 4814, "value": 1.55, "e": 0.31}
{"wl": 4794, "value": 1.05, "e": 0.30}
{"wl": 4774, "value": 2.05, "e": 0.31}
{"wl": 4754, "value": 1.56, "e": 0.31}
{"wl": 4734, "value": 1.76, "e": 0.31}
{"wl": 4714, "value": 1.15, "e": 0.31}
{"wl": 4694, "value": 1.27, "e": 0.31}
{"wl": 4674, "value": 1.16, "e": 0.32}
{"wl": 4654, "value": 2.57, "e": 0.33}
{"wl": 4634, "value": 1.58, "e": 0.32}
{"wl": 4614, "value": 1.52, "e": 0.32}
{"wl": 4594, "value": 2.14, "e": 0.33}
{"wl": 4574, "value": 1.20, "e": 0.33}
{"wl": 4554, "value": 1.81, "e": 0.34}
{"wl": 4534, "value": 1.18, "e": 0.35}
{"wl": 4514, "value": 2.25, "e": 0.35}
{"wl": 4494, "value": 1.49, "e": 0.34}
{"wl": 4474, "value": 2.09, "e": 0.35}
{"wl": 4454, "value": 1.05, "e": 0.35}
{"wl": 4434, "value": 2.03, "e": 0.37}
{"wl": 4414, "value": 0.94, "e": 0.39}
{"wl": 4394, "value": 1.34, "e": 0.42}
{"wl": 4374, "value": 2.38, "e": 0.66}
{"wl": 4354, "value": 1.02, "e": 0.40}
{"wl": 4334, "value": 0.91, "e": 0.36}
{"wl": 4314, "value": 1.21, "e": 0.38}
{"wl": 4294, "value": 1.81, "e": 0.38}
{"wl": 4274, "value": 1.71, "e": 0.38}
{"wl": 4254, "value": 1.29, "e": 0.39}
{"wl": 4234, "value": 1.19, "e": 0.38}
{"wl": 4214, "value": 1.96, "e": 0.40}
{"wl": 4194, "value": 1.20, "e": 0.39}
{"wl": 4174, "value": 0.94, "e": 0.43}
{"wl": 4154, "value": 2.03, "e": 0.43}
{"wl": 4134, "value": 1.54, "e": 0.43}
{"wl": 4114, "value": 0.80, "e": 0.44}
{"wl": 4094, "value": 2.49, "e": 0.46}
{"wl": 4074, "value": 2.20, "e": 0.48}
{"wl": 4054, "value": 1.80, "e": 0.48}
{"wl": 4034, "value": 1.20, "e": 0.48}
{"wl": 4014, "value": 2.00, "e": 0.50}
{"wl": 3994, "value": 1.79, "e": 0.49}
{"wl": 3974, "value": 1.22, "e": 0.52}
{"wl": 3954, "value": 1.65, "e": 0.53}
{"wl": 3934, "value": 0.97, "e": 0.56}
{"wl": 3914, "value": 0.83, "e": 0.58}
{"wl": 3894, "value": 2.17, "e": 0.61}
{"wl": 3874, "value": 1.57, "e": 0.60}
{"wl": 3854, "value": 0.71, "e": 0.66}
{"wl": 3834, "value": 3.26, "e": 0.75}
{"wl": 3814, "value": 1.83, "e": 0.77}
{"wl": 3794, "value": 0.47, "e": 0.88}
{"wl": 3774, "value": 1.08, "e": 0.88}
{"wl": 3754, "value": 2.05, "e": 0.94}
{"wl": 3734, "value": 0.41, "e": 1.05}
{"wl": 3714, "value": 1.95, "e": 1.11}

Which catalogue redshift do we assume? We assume 0.250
